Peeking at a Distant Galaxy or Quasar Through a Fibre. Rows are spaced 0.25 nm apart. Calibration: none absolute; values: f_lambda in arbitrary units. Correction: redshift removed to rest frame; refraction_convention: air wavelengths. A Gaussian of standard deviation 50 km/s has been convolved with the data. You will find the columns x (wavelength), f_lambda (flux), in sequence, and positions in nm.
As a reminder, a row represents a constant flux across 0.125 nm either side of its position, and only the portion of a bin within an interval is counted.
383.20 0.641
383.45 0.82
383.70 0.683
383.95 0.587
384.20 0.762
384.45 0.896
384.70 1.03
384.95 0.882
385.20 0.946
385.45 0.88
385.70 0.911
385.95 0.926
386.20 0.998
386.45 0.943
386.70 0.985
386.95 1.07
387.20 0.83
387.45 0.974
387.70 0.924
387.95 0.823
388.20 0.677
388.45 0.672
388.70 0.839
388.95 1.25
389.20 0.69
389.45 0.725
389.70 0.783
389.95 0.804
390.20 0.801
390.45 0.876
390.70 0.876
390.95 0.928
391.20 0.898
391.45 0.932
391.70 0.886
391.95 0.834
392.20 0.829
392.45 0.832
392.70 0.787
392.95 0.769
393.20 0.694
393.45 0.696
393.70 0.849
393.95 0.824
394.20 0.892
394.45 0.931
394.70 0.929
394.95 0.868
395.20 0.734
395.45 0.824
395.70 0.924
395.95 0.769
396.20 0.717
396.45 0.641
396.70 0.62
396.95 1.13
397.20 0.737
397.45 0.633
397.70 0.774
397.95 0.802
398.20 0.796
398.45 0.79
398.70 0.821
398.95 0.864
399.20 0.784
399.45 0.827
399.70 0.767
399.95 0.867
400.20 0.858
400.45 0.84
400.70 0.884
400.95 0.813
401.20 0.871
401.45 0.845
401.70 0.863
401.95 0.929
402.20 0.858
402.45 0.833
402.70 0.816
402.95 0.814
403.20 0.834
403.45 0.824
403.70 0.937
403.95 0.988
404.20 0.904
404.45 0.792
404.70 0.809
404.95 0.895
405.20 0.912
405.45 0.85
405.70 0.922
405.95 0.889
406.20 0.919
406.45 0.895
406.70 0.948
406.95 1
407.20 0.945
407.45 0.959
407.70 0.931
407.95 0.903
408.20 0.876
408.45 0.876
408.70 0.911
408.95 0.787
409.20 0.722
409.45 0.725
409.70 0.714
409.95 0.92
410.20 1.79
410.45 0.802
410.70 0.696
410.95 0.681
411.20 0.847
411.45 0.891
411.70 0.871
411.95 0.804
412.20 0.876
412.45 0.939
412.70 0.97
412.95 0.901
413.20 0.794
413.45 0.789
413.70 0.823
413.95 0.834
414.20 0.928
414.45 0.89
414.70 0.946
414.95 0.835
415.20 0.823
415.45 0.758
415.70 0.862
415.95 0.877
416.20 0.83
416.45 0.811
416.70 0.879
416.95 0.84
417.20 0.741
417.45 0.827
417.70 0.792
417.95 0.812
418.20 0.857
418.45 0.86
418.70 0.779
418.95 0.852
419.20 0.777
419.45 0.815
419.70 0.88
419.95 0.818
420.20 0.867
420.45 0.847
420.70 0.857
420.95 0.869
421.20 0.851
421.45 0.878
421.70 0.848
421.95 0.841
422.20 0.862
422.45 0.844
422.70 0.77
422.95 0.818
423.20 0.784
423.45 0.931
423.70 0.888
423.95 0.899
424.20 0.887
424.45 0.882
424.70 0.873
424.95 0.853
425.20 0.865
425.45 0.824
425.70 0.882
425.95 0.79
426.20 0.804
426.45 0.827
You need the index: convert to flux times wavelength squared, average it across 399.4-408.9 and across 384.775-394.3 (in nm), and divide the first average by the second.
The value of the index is 1.10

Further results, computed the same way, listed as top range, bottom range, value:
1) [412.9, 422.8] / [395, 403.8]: 1.12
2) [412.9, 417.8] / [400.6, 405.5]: 1.03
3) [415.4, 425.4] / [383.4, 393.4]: 1.15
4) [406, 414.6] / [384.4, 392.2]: 1.12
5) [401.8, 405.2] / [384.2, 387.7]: 1.01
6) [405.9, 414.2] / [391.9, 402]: 1.16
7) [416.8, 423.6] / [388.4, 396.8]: 1.16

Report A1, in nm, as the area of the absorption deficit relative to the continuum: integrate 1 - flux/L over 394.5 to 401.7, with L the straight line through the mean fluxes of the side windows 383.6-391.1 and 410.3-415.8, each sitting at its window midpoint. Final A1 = 0.38 nm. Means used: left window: 0.866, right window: 0.848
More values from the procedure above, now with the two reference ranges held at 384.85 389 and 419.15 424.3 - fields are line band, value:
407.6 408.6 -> -0.03 nm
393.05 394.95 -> 0.13 nm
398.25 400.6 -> 0.17 nm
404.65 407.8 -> -0.14 nm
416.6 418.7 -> 0.08 nm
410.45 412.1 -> 0.13 nm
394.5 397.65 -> 0.34 nm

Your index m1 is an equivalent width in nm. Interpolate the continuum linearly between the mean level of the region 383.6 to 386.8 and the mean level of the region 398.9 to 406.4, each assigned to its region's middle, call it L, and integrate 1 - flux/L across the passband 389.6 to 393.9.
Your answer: 0.22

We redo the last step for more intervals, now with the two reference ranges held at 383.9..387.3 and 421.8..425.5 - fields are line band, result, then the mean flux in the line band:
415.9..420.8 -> 0.19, 0.83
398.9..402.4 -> 0.16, 0.847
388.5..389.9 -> 0.09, 0.845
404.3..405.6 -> 0.04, 0.854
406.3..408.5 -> -0.12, 0.928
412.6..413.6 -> 0.01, 0.86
